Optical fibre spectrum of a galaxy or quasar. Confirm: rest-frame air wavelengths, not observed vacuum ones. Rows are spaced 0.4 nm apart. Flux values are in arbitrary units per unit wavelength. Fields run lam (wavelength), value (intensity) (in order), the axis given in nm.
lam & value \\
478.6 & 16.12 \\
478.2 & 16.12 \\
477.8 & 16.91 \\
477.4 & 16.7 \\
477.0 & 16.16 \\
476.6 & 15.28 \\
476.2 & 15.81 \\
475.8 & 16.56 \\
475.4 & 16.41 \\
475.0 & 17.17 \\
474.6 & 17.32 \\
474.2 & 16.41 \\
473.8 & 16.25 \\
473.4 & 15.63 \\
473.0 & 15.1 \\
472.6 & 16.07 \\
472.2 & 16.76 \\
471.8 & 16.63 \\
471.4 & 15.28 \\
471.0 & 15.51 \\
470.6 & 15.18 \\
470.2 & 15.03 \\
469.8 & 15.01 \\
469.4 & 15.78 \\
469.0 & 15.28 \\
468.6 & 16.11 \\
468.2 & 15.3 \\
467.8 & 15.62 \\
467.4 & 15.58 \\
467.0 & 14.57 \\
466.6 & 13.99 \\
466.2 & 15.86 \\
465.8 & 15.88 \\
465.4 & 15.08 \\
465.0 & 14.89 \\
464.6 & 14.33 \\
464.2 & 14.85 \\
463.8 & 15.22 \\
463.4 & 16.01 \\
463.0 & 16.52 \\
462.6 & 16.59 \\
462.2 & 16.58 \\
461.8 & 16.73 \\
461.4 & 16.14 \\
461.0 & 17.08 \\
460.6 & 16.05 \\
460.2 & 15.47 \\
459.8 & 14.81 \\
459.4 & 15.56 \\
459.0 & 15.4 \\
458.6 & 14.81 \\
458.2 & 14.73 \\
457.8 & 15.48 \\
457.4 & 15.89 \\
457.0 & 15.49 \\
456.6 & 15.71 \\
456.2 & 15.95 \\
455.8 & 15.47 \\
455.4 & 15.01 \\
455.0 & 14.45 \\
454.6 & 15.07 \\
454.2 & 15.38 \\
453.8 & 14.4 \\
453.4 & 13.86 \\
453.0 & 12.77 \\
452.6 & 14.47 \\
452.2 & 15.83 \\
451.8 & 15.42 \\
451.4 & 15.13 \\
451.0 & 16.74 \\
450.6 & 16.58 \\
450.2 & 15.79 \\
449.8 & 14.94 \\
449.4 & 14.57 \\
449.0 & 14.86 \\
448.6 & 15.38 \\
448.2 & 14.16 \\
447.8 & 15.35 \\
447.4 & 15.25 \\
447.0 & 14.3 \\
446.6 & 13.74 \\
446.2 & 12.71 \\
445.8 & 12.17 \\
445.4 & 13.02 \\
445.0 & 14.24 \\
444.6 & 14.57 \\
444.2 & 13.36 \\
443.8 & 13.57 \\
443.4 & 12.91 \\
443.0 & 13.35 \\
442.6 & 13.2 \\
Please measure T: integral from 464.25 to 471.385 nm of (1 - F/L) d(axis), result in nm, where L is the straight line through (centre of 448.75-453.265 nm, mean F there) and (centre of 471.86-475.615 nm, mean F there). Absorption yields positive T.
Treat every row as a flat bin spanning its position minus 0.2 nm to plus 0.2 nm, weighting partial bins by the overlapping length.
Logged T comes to 0.37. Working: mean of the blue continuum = 15.2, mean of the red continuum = 16.4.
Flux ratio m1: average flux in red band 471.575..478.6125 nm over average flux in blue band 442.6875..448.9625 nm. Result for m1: 1.17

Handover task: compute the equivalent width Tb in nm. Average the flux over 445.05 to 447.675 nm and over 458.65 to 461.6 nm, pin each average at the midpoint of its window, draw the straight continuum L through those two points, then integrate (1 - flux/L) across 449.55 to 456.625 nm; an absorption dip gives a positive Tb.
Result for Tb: -0.24 nm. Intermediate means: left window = 13.6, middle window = 15.1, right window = 15.7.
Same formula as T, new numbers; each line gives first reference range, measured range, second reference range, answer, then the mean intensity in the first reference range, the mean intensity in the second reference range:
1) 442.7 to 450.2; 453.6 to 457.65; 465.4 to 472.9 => -0.18 nm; 14.1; 15.5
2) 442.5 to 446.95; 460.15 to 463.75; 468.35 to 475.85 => -0.32 nm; 13.4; 16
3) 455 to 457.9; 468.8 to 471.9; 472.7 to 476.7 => 0.12 nm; 15.5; 16.2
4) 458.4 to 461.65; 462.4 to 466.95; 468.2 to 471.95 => 0.07 nm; 15.7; 15.5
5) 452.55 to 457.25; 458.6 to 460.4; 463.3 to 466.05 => -0.03 nm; 14.9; 15.2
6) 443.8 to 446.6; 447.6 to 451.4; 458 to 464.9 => -0.37 nm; 13.4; 15.7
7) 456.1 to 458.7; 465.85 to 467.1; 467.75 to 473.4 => 0.05 nm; 15.4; 15.6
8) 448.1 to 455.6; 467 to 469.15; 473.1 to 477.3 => 0.05 nm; 15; 16.3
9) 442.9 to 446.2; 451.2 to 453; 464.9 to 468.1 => -0.12 nm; 13.4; 15.2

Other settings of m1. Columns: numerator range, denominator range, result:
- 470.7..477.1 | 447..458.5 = 1.07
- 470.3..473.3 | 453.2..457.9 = 1.04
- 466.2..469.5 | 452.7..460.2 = 1.02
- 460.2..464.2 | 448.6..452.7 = 1.05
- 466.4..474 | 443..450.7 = 1.09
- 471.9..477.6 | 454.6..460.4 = 1.06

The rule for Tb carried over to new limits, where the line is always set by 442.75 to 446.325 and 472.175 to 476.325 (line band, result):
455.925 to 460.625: -0.23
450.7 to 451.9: -0.16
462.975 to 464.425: -0.03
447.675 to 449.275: -0.14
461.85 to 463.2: -0.13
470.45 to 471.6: 0.05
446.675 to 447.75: -0.09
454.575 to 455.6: -0.03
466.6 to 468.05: 0.05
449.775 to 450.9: -0.17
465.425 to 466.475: -0.01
